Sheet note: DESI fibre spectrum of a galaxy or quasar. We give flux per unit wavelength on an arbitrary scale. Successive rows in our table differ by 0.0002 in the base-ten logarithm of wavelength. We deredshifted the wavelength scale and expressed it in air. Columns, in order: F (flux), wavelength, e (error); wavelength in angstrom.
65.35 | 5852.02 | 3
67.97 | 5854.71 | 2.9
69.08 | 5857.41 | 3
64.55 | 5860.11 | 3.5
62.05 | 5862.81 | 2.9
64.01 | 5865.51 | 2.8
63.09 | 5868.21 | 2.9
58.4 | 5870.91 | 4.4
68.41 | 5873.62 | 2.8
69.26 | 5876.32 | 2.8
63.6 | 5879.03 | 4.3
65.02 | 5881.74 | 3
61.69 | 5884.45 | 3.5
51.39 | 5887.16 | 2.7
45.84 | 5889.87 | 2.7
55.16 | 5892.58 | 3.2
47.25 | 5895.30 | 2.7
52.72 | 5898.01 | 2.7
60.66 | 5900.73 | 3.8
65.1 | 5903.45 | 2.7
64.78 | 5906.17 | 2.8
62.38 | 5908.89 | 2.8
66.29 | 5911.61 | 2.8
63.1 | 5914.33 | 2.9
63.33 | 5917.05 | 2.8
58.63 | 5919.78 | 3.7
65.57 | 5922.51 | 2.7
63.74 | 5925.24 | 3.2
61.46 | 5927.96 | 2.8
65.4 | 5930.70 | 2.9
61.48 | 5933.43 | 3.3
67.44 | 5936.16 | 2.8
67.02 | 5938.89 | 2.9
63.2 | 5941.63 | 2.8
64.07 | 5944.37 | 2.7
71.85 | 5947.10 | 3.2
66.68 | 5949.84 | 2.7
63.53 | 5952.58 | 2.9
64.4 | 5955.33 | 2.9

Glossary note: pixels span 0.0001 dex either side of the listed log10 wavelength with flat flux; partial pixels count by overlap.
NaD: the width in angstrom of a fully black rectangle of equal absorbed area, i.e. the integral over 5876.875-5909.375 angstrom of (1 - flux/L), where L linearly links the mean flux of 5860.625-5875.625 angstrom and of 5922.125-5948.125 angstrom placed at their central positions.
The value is 3.03 angstrom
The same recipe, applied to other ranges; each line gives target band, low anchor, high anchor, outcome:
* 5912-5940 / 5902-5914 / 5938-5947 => 0.6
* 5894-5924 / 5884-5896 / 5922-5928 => -1.3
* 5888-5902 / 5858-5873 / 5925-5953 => 2.6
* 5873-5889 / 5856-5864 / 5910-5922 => 0.5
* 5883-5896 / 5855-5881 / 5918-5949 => 2.4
